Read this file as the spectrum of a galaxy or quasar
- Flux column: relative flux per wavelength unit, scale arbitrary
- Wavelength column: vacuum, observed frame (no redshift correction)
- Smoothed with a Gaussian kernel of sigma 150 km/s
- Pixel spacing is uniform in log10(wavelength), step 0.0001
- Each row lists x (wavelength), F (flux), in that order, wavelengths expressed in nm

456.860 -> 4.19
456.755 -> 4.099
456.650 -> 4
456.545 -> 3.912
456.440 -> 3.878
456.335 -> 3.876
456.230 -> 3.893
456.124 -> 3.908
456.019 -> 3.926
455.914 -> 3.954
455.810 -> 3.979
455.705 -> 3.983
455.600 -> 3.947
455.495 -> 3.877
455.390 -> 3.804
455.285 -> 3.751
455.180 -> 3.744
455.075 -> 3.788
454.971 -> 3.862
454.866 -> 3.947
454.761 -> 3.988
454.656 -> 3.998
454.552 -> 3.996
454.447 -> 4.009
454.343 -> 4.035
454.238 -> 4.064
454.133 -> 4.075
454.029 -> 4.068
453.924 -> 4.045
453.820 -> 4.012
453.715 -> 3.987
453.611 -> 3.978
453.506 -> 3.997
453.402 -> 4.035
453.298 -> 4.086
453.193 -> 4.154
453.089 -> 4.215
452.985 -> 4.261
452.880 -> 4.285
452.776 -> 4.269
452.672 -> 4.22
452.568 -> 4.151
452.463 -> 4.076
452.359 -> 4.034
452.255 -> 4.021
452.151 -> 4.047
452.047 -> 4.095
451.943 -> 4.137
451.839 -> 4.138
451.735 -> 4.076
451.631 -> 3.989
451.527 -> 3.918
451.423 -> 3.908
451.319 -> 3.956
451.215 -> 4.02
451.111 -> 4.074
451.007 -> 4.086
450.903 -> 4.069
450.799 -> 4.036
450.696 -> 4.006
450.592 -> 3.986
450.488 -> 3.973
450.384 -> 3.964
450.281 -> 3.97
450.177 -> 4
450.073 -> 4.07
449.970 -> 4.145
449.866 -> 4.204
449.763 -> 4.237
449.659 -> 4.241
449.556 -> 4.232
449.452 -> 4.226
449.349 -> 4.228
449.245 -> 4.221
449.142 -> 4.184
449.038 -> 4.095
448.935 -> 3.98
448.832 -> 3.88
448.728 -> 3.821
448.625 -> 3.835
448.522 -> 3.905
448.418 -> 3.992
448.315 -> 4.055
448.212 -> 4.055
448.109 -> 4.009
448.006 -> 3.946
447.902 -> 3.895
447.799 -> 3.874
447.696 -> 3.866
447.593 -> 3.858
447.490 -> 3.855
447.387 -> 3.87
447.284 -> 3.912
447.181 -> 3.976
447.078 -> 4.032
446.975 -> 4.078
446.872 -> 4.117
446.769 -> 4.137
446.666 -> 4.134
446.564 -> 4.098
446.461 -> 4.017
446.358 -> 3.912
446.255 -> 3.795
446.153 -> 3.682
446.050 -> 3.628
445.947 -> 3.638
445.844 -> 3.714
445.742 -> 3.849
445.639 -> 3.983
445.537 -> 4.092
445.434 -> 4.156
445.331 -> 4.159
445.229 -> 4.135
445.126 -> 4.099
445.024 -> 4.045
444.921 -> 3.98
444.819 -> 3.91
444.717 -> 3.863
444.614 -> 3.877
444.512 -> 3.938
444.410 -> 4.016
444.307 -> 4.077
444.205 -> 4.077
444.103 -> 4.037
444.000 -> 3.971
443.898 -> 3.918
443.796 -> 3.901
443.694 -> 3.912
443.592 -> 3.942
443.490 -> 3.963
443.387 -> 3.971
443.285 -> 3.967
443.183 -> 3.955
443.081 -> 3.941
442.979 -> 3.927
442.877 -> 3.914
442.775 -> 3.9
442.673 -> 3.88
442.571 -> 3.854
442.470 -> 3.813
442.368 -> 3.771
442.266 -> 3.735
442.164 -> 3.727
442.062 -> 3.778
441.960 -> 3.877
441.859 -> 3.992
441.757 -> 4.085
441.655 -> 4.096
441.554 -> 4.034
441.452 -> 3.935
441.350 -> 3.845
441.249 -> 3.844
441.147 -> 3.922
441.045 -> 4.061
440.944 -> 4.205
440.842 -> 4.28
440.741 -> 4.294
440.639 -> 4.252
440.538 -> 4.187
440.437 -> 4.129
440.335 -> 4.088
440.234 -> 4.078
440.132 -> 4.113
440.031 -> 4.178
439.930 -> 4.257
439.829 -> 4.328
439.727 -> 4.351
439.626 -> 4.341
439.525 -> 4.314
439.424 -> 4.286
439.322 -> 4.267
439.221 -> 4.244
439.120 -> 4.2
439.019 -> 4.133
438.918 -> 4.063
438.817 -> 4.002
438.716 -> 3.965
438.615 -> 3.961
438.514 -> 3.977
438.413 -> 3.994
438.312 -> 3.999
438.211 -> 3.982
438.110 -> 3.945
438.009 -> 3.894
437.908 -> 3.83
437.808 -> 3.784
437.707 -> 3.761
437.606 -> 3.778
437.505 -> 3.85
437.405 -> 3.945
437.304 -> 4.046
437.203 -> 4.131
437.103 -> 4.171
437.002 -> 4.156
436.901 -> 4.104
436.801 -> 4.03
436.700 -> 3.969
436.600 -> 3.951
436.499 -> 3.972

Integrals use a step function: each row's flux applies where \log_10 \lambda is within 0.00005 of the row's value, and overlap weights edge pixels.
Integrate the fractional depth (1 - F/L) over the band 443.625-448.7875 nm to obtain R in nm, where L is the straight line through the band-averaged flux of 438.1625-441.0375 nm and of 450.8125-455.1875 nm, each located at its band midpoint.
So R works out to 0.19 nm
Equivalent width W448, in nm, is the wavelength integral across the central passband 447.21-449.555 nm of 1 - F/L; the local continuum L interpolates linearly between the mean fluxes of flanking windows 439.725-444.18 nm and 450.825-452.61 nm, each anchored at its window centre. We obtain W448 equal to 0.03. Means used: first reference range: 4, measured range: 3.98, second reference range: 4.04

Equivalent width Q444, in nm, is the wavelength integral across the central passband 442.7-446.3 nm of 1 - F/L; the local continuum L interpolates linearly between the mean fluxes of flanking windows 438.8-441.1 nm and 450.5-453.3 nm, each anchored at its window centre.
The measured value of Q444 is 0.19 nm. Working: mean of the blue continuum 4.2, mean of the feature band 3.94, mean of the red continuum 4.08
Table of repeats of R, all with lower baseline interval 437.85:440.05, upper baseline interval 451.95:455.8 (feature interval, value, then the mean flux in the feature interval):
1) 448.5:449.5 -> 0.003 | 4.04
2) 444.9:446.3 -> 0.051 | 3.92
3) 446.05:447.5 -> 0.037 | 3.96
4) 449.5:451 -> -0.013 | 4.08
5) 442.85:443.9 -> 0.038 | 3.94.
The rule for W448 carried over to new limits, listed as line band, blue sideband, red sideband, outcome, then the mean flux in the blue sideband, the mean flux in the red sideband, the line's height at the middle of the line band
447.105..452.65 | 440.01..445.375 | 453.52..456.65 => -0.093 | 3.99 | 3.94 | 3.96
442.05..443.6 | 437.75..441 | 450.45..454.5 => 0.087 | 4.12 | 4.07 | 4.11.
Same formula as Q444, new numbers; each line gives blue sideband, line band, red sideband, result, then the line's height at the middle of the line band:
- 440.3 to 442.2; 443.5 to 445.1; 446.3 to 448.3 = 0.017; 4.01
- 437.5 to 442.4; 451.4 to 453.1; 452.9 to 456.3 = -0.050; 3.99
